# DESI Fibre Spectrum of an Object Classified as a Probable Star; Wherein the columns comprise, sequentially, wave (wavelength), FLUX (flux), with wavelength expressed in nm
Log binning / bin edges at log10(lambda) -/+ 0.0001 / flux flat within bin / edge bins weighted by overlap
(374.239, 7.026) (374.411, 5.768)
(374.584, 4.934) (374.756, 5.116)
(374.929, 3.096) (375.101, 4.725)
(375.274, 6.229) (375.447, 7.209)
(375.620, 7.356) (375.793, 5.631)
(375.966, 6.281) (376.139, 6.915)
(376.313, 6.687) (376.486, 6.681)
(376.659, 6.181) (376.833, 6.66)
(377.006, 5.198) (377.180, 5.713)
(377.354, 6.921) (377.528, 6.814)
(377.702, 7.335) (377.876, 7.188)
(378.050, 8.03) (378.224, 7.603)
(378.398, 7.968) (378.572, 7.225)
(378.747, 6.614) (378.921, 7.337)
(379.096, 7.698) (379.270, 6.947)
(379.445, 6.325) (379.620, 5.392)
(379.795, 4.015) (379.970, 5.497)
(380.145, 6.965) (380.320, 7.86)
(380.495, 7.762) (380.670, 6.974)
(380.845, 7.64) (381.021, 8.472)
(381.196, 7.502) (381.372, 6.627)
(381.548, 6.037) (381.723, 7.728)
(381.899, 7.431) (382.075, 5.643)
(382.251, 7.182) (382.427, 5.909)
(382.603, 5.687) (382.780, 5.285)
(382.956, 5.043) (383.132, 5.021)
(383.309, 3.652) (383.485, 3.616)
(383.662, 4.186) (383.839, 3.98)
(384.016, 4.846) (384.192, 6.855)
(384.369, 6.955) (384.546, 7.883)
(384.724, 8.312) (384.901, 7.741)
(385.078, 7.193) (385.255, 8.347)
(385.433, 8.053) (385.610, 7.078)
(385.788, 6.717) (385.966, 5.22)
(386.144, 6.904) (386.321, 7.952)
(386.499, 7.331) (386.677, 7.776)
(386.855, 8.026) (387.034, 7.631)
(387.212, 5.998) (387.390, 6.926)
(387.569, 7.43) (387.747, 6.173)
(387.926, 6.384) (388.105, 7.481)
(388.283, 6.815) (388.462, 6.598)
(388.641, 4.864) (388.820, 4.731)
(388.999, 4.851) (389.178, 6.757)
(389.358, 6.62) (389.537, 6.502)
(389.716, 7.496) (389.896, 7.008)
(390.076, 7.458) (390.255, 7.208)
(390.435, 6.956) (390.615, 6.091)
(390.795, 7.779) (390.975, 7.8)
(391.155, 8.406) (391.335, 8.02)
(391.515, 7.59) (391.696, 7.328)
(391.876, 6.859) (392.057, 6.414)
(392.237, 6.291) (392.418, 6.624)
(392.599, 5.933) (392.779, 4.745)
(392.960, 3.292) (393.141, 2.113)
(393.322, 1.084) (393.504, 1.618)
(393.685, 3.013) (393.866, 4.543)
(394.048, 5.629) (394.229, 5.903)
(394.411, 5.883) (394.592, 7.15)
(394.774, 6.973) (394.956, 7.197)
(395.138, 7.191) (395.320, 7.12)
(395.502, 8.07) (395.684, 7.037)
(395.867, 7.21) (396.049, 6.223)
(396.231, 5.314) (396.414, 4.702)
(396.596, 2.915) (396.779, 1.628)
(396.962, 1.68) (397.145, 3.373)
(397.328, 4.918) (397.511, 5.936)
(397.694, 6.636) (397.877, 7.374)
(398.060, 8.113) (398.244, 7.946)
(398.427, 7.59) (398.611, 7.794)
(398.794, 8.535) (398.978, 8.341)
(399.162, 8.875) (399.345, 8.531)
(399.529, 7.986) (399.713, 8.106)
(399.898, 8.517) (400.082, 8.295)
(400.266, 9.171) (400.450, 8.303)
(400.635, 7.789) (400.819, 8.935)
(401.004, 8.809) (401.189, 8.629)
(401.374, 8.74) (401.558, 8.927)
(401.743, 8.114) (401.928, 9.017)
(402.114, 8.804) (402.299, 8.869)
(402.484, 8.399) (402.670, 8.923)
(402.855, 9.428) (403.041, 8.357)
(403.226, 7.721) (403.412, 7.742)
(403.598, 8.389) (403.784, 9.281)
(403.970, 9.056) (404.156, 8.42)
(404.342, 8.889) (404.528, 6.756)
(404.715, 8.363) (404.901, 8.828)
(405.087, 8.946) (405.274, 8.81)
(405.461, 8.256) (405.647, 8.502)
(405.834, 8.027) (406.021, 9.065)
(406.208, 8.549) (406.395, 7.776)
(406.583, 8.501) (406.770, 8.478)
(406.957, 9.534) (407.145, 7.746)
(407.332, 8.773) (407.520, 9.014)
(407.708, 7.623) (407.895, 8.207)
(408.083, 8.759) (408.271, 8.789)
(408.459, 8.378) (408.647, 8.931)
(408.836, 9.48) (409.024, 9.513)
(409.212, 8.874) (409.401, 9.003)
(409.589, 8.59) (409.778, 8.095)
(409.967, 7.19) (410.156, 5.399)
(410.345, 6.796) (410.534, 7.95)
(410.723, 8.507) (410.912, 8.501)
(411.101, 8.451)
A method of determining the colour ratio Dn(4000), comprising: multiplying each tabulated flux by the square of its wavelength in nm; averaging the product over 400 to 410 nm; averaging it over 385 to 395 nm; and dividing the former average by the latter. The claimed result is 1.5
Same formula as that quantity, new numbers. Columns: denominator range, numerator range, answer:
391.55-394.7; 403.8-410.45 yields 1.80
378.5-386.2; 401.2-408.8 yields 1.48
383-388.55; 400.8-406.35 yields 1.42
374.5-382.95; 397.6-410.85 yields 1.46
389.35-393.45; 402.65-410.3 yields 1.45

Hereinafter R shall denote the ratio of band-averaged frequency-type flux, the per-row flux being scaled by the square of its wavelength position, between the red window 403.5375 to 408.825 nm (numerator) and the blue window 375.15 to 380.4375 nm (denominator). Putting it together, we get 1.5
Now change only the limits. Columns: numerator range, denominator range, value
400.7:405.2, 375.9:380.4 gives 1.46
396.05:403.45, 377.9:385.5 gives 1.24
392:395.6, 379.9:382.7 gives 0.82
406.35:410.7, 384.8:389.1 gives 1.36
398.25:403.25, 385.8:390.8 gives 1.35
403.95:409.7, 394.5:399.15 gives 1.43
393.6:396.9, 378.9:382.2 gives 0.90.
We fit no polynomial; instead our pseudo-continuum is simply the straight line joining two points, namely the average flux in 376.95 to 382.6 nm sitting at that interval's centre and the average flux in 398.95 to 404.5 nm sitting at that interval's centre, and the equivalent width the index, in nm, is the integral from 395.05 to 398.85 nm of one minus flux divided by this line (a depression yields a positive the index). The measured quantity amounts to 1.00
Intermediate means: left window 6.85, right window 8.56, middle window 6.04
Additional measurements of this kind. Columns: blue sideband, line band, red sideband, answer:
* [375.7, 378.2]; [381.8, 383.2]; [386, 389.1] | 0.15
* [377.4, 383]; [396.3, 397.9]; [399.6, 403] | 0.78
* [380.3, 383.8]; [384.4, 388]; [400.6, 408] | -0.34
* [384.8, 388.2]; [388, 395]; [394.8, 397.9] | 0.37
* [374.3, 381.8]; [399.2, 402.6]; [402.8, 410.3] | -0.21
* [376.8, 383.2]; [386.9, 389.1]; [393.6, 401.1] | 0.11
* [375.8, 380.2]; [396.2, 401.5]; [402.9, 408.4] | 0.65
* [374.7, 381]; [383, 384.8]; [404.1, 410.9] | 0.38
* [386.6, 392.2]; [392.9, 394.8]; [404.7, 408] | 0.81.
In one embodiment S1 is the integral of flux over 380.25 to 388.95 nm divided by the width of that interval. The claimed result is 6.59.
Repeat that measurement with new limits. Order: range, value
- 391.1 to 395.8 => 5.83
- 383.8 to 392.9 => 6.85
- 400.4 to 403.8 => 8.57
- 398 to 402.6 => 8.45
